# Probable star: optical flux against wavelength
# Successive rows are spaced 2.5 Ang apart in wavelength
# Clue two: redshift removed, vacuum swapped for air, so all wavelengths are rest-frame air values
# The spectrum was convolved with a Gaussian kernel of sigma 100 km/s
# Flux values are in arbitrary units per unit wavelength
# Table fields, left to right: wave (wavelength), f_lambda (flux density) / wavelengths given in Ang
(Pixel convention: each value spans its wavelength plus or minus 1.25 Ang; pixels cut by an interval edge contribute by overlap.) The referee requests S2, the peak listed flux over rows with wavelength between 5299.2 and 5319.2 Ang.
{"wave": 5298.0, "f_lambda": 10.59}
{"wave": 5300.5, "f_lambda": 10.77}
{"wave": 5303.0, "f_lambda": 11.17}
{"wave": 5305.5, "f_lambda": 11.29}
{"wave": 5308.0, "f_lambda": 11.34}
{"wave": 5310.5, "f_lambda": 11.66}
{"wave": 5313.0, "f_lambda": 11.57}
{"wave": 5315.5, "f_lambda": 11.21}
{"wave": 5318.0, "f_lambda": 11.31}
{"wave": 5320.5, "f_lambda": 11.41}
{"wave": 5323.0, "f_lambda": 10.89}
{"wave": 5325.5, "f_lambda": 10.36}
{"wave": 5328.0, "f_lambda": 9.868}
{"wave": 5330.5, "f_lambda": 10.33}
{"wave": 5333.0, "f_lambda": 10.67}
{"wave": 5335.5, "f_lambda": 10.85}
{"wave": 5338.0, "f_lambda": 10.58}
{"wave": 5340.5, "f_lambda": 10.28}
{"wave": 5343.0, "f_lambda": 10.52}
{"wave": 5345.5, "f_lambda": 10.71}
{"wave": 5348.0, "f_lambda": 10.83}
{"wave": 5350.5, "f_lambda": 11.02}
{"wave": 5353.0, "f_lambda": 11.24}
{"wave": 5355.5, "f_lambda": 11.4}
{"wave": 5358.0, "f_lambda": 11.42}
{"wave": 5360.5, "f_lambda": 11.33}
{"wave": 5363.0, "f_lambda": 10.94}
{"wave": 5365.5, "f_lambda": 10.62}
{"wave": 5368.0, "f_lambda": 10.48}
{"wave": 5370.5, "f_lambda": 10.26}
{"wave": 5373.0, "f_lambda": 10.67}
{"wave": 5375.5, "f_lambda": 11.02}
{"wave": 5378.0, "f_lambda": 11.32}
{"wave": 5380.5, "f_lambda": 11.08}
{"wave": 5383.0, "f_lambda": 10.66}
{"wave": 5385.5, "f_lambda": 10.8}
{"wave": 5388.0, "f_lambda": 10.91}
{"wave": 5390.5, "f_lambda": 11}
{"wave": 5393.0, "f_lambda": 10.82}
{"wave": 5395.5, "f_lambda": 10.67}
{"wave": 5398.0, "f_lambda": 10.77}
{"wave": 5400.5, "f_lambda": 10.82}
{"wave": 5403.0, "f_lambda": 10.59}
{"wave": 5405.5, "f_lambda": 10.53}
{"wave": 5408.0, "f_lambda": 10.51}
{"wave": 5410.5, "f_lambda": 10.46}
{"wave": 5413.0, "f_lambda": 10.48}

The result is 11.66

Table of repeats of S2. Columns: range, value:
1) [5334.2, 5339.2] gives 10.85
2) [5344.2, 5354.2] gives 11.24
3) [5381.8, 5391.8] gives 11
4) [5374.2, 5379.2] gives 11.32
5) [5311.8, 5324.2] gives 11.57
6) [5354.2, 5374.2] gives 11.42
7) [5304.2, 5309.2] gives 11.34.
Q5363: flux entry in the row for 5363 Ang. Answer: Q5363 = 10.94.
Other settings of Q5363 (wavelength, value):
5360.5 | 11.33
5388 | 10.91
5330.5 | 10.33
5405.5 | 10.53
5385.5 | 10.8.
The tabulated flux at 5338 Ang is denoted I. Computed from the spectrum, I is 10.58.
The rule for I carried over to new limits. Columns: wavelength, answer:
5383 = 10.66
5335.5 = 10.85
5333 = 10.67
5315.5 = 11.21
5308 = 11.34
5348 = 10.83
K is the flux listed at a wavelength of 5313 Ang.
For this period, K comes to 11.57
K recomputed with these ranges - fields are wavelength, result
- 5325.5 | 10.36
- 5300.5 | 10.77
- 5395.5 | 10.67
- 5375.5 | 11.02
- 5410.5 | 10.46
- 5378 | 11.32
